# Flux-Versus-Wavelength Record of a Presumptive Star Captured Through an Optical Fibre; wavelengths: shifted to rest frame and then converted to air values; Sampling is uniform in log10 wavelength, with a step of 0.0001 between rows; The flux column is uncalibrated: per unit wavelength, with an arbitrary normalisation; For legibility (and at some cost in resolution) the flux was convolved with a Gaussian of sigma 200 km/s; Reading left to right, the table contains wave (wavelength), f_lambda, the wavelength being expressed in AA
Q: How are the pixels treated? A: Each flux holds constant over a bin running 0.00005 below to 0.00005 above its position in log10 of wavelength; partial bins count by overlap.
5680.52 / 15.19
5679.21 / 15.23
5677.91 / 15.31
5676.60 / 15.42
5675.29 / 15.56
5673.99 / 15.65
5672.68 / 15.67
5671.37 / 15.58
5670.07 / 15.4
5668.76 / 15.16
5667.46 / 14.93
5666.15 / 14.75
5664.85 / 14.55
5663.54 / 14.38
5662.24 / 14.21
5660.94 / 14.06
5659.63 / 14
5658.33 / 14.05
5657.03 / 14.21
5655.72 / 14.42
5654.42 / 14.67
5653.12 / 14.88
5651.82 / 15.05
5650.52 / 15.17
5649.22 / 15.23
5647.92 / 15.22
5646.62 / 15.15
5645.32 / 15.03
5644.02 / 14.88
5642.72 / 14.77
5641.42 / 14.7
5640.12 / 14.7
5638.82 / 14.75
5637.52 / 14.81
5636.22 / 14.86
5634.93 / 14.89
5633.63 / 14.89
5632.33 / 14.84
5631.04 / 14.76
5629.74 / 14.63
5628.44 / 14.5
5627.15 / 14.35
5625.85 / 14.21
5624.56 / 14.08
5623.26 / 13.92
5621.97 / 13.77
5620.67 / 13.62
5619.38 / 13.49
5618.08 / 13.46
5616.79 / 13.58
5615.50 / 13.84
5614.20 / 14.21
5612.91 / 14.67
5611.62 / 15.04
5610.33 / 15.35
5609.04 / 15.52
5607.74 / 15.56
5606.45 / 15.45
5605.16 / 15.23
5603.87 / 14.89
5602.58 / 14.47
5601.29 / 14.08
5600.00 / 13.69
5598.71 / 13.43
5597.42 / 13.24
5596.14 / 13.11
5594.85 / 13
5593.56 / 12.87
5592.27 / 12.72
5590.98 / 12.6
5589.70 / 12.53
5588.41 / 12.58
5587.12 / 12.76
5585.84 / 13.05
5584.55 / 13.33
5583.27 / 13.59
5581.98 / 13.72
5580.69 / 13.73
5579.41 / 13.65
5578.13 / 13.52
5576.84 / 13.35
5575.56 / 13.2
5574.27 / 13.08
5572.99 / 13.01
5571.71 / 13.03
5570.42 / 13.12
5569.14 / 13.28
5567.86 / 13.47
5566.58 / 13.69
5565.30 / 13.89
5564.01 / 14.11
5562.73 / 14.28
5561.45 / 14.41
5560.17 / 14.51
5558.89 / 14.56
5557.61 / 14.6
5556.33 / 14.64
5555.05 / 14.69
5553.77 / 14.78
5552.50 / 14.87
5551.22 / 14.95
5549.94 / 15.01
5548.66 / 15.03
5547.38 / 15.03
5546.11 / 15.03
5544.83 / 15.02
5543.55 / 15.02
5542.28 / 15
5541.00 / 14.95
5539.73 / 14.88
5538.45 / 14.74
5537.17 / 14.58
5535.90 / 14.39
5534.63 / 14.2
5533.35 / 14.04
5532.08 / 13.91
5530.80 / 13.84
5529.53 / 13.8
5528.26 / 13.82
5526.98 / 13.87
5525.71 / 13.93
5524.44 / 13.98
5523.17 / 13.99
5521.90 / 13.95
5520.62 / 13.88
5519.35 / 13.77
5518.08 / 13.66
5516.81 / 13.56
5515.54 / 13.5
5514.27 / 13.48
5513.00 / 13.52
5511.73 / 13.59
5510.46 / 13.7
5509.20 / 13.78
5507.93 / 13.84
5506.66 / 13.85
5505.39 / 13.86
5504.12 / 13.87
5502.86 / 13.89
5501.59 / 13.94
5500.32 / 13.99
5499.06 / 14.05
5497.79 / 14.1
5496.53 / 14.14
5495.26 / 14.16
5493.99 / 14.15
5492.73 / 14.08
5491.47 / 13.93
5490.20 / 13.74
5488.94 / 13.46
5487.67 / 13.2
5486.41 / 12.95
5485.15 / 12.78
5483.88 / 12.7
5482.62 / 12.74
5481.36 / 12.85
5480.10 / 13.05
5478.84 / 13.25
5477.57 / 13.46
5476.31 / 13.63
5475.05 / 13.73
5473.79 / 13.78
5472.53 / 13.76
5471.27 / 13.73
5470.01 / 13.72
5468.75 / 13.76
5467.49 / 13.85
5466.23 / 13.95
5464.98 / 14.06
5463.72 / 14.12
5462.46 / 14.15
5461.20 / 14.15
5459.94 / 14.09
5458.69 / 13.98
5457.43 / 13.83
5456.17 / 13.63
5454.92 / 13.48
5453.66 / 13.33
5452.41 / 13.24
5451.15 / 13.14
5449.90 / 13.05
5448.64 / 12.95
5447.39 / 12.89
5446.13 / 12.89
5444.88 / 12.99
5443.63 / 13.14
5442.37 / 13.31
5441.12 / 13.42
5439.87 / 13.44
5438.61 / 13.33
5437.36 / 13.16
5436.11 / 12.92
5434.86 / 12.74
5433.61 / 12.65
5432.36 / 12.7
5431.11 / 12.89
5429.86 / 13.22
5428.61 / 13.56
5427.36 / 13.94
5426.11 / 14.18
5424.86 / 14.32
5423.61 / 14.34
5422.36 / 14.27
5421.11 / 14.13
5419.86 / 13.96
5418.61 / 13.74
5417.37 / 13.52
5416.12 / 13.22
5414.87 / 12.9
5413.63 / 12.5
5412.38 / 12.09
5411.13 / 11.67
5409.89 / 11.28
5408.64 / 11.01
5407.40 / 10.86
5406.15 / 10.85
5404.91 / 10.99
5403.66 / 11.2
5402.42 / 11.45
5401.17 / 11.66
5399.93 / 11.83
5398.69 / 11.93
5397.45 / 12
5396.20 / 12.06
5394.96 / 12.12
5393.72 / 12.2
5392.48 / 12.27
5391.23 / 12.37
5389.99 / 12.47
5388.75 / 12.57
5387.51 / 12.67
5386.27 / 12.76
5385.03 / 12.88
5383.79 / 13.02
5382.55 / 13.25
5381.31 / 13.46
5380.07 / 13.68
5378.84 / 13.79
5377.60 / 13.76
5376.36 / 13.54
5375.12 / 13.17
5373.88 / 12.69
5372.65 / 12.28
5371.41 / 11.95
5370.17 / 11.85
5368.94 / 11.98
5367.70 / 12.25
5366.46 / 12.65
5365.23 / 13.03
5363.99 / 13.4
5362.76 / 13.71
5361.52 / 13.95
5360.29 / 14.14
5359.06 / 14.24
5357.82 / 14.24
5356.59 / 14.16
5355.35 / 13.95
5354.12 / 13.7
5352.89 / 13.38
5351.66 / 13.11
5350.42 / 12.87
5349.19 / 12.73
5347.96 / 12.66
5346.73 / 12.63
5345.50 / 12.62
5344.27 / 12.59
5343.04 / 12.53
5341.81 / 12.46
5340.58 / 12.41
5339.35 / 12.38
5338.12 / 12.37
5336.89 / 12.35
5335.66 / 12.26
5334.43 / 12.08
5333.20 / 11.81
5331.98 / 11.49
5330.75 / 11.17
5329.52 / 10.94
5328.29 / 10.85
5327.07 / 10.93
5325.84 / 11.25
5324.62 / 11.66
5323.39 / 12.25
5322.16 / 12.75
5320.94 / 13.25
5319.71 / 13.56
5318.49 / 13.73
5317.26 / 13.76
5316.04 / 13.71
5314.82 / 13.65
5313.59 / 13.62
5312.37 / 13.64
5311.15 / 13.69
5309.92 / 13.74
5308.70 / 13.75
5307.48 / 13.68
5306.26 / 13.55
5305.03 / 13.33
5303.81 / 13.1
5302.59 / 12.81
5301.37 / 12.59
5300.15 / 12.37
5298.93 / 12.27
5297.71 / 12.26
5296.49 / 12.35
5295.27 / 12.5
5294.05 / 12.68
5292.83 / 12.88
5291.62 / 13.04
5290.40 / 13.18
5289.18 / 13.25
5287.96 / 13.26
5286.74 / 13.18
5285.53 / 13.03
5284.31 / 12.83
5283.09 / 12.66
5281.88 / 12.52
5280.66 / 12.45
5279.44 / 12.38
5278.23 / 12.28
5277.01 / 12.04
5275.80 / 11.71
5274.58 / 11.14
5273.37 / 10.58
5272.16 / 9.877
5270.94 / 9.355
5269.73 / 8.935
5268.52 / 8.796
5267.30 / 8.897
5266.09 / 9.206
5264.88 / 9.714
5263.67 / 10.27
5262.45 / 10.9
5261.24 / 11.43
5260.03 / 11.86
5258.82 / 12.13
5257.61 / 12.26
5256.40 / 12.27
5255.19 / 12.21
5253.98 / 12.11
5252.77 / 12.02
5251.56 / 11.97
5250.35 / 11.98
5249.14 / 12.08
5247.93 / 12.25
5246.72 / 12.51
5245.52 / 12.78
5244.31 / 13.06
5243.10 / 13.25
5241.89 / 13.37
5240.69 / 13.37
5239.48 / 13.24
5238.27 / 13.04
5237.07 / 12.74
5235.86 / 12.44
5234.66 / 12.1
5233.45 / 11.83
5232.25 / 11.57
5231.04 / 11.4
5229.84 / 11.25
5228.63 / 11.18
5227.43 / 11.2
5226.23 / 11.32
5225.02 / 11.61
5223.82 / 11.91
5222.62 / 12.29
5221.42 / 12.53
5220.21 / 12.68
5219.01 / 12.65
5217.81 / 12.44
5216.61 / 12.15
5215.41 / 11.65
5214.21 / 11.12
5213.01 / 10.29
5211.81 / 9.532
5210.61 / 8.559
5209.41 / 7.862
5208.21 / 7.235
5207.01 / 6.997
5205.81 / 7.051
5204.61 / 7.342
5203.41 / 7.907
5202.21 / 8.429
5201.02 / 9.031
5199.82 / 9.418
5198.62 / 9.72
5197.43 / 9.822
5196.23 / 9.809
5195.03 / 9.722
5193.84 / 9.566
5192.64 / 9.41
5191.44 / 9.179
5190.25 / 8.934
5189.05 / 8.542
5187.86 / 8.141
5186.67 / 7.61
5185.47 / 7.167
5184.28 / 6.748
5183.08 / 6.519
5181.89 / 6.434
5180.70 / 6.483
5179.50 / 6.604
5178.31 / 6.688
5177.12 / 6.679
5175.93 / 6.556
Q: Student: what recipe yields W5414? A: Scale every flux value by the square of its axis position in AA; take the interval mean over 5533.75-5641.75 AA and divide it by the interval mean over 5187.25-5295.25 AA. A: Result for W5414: 1.44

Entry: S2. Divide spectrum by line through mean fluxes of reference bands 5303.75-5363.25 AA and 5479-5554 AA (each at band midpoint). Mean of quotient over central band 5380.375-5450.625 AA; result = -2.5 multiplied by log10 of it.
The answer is 0.05 mag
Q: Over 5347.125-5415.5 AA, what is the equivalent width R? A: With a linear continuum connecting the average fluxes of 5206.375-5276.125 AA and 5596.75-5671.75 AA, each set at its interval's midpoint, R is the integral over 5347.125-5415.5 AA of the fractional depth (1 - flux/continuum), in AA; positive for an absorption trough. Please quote -0.9 AA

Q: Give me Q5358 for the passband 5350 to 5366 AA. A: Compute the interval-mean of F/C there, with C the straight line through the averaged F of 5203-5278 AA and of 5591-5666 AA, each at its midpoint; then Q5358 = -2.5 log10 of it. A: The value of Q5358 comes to -0.13 mag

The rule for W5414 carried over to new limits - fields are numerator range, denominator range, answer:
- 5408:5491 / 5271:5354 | 1.12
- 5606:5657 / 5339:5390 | 1.24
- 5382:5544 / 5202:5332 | 1.22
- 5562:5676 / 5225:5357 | 1.31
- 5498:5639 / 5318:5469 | 1.16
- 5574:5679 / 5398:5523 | 1.14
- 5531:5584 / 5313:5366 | 1.20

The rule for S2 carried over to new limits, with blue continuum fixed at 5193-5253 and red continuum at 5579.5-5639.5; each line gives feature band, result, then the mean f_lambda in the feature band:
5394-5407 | 0.07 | 11.6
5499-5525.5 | -0.04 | 13.8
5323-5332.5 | 0.05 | 11.3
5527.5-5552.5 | -0.08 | 14.6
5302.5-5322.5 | -0.16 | 13.5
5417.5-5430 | -0.11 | 14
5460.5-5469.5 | -0.09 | 14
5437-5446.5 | -0.04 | 13.2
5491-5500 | -0.08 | 14.1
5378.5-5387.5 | -0.08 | 13.2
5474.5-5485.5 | -0.01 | 13.1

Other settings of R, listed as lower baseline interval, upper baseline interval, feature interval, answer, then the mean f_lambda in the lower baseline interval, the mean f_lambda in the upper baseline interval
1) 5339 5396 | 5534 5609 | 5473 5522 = 0.1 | 13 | 14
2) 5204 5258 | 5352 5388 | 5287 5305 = -0.7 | 11.5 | 13.2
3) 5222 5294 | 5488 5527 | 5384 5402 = 0.9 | 11.9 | 13.8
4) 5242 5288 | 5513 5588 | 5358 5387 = -1.3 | 11.6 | 14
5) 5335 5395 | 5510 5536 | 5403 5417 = 1.6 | 12.9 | 13.8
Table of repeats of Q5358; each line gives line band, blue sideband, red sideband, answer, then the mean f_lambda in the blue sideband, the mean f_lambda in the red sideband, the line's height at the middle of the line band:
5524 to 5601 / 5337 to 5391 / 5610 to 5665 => 0.014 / 13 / 14.5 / 14.1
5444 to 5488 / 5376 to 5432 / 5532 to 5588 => -0.015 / 12.7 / 14.1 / 13.3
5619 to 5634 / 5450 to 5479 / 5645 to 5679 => 0.034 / 13.7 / 14.9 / 14.7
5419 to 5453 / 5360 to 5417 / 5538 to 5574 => -0.029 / 12.5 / 14.4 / 13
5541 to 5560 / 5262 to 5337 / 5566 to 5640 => -0.097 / 12.2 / 13.9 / 13.6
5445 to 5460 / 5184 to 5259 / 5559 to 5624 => -0.058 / 10.8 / 13.8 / 12.6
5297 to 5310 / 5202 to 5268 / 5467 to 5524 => -0.099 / 11.2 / 13.7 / 11.9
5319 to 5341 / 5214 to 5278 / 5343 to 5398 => 0.049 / 11.7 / 13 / 12.5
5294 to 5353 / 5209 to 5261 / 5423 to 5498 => -0.010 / 11.9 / 13.5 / 12.5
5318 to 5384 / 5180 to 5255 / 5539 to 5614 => -0.083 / 10.5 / 14.1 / 11.8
